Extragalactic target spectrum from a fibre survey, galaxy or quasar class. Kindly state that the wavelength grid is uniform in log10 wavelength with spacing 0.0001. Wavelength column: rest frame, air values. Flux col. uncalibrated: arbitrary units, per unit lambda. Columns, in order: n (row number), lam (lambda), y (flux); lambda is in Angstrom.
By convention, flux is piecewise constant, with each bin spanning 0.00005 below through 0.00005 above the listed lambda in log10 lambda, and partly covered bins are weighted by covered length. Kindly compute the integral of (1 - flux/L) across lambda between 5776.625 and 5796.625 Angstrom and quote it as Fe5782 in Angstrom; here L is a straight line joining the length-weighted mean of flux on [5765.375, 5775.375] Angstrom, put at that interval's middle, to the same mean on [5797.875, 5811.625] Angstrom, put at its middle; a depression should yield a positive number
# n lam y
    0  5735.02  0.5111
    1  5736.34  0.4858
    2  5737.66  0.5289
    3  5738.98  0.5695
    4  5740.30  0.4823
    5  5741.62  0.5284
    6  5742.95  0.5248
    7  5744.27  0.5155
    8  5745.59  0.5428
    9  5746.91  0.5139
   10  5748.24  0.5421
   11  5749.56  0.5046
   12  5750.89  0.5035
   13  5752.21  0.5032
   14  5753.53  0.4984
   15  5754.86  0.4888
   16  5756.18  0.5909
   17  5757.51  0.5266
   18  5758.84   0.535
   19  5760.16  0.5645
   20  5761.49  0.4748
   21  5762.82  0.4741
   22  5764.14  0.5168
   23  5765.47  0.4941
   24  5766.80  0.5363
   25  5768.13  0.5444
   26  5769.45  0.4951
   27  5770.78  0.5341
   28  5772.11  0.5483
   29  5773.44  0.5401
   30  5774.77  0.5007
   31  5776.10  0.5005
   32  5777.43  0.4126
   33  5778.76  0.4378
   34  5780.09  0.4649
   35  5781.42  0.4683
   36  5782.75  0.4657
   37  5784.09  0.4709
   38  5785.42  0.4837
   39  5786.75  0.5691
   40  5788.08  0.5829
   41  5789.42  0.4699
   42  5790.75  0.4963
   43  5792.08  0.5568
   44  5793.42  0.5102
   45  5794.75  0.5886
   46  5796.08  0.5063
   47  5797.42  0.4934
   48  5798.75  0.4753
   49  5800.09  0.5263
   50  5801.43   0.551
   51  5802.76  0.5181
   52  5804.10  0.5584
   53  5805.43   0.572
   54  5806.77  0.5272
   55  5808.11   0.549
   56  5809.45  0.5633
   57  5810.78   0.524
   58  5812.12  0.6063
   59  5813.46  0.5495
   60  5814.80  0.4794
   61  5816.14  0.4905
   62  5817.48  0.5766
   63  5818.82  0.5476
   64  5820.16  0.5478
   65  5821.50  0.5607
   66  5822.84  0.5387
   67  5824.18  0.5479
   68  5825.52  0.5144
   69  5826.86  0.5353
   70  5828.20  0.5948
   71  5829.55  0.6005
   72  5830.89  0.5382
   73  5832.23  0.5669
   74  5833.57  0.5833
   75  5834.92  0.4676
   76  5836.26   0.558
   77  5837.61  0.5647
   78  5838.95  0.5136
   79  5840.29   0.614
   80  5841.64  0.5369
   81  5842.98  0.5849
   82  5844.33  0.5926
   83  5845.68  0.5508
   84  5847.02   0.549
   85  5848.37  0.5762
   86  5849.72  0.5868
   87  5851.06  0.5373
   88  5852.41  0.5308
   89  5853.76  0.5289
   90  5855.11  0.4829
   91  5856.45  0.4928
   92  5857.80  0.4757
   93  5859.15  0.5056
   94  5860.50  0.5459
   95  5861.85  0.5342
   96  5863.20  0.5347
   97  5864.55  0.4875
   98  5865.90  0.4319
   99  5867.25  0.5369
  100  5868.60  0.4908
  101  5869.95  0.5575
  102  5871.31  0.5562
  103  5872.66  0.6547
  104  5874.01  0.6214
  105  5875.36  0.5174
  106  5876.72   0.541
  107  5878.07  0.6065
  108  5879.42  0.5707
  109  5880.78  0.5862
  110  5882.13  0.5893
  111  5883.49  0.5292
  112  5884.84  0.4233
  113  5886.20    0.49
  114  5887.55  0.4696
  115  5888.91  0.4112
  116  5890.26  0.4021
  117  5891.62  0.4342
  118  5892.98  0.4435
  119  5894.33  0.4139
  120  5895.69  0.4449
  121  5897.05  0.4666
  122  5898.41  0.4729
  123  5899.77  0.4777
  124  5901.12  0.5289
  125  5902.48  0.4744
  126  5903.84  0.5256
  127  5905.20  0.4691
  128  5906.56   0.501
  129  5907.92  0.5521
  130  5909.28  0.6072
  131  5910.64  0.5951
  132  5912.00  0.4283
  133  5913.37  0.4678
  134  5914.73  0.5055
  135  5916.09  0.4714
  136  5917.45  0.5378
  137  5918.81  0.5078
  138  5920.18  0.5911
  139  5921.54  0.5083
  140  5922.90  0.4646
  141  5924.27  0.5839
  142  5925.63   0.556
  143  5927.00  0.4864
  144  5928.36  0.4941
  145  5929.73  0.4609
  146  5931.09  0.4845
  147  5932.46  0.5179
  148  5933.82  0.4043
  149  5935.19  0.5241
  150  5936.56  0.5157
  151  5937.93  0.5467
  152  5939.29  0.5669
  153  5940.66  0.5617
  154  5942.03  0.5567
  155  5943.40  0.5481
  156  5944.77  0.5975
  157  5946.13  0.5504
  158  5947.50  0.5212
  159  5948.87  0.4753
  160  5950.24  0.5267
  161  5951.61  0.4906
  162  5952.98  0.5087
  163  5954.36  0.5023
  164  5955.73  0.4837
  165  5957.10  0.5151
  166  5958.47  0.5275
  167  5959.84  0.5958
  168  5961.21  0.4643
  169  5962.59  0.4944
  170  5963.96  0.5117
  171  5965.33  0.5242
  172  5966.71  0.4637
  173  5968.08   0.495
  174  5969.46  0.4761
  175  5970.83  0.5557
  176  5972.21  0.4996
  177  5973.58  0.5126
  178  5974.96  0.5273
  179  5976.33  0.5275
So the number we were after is 1.2 Angstrom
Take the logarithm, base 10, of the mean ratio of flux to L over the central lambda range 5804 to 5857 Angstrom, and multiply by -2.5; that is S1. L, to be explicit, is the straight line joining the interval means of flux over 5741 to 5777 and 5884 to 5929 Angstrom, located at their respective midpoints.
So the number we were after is -0.088 mag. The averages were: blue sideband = 0.519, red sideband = 0.491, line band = 0.549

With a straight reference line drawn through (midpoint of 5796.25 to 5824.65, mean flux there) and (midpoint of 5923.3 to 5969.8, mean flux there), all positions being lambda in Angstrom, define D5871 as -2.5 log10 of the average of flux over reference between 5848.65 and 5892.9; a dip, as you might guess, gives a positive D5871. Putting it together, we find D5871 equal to 0.02 mag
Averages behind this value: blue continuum 0.538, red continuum 0.516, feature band 0.52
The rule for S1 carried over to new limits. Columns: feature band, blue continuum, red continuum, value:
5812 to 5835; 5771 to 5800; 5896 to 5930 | -0.09 mag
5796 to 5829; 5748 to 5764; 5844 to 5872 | -0.03 mag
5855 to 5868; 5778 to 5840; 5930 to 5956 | 0.05 mag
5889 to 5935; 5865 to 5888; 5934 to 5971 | 0.08 mag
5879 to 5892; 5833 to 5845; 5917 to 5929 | 0.10 mag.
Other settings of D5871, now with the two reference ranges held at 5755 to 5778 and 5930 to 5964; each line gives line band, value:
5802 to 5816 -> -0.052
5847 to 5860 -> -0.016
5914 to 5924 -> 0.007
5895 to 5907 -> 0.075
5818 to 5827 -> -0.052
